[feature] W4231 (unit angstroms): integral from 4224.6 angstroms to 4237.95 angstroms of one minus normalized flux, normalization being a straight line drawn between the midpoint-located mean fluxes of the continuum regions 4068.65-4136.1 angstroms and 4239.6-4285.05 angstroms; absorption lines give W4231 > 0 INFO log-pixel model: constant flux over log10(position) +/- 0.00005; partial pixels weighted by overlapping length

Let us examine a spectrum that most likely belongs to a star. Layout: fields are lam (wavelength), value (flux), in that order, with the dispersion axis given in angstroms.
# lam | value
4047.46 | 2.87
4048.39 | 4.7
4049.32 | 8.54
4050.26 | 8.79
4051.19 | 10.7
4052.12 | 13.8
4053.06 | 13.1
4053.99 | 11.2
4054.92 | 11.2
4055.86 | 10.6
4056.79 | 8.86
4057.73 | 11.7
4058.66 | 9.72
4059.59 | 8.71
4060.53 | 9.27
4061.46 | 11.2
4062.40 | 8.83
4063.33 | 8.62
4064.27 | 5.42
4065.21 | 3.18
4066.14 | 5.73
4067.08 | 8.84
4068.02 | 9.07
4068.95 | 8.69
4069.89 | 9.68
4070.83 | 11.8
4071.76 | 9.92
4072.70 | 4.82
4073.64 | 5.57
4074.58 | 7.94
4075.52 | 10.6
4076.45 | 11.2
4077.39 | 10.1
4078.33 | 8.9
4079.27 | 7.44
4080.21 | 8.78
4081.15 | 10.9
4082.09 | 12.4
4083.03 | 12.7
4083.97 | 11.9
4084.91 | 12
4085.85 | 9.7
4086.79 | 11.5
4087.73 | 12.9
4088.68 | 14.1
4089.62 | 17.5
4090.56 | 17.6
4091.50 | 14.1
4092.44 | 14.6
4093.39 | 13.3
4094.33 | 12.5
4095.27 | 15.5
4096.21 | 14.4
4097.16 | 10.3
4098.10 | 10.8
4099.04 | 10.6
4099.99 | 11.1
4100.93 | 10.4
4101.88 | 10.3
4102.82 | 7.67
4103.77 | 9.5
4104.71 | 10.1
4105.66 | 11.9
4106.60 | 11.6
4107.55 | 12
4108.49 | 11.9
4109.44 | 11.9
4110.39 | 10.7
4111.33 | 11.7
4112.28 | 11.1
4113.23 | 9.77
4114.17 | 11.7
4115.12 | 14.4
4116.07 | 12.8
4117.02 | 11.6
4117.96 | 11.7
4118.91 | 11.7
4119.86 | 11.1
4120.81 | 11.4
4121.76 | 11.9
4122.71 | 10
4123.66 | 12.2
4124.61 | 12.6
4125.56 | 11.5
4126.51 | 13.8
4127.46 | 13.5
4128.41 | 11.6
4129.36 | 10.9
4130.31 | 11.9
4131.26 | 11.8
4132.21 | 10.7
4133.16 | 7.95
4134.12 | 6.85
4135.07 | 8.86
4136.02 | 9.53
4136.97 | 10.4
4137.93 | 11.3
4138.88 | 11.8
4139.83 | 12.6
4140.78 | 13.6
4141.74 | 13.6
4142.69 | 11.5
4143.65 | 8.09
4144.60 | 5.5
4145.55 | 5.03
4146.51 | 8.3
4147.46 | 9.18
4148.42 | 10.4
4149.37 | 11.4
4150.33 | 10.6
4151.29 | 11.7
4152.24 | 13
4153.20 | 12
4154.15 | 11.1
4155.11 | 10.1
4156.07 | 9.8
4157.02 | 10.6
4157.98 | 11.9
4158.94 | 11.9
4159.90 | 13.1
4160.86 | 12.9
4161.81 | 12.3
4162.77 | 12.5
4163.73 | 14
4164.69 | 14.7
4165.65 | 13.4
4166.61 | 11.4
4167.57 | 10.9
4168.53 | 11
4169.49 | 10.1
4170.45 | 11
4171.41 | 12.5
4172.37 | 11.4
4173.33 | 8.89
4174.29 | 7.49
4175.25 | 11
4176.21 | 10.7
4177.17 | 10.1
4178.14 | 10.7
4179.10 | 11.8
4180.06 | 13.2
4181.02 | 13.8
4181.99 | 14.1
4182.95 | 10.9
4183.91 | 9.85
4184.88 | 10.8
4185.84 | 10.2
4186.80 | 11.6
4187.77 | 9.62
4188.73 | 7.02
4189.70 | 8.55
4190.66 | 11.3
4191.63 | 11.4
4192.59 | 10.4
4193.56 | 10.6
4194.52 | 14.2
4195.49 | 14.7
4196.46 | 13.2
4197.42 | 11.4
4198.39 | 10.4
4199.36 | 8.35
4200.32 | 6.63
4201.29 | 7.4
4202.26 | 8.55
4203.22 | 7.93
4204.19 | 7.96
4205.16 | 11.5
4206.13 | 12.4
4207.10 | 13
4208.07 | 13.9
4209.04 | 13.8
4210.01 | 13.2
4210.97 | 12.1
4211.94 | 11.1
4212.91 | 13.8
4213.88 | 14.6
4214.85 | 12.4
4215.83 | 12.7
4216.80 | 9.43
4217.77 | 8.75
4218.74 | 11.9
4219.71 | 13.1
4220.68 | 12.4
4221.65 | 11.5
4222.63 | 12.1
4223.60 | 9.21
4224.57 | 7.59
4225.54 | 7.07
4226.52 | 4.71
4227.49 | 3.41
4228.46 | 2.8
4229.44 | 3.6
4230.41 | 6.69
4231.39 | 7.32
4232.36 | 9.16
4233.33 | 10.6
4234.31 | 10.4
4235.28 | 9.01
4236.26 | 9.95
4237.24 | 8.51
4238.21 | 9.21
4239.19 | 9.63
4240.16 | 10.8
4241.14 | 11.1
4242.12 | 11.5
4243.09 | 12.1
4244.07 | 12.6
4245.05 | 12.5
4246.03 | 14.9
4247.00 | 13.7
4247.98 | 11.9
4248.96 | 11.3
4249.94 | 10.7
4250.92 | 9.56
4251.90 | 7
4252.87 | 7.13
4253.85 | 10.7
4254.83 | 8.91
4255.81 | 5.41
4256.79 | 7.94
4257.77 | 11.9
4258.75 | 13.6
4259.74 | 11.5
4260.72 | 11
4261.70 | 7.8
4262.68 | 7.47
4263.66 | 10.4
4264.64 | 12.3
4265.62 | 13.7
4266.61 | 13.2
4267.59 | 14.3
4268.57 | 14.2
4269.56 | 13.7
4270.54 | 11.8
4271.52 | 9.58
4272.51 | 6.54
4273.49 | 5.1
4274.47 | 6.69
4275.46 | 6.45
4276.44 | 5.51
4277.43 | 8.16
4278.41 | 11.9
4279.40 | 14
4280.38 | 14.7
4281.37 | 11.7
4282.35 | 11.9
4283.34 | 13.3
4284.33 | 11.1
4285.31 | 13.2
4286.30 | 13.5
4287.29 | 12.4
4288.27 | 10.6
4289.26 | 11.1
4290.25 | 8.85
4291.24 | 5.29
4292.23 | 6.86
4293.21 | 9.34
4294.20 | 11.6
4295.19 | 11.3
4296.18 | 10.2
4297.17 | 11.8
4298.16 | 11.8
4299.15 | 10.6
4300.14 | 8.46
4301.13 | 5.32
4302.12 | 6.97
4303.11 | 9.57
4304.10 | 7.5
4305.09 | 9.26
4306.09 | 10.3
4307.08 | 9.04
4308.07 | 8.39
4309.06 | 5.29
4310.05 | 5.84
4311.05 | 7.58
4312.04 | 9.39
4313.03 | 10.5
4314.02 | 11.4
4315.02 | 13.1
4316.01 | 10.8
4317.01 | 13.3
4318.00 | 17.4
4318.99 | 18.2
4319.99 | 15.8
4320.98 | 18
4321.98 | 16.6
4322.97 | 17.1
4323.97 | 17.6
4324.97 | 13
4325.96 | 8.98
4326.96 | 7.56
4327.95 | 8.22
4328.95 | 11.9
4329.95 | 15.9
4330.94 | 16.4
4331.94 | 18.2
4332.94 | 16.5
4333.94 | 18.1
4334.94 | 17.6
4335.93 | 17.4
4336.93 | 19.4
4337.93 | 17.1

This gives 4.4 angstroms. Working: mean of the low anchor 11.2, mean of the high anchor 10.7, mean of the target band 7.22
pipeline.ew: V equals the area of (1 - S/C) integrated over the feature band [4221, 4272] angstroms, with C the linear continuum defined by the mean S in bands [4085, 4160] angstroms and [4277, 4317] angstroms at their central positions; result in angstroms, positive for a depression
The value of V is 2.43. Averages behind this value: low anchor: 11.4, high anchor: 10.1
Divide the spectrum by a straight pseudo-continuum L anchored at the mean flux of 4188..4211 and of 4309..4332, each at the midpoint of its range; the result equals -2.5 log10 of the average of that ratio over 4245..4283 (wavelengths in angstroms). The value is 0.13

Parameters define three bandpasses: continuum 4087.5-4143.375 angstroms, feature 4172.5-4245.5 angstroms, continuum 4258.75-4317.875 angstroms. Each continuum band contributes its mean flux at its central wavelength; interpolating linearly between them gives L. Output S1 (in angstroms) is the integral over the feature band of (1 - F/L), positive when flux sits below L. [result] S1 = 3.8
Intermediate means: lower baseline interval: 11.8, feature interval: 10.4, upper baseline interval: 10.2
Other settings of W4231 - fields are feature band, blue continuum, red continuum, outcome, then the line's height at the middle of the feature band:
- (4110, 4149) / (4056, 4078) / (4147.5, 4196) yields -2.4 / 10.3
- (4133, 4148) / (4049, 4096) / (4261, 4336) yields 1.6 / 10.8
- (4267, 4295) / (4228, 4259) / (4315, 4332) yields 3.2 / 11.9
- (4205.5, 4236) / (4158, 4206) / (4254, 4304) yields 1.7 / 10.7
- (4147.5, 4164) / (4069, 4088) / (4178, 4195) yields -1.3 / 10.8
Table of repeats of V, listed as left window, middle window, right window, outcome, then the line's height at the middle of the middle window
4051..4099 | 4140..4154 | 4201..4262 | 0.1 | 10.4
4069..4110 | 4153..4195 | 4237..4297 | -1.4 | 10.9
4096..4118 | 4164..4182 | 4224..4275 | -1.6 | 10.5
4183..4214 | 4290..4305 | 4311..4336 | 5.0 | 13.5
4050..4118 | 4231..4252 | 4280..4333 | 1.0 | 11.3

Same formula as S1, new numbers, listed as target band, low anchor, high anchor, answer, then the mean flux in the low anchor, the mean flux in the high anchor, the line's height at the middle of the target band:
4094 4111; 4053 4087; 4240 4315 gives -3.0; 9.45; 10.2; 9.57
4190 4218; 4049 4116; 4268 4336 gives -0.5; 10.7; 11.4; 11.1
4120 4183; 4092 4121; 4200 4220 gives 1.7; 11.6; 11.3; 11.5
